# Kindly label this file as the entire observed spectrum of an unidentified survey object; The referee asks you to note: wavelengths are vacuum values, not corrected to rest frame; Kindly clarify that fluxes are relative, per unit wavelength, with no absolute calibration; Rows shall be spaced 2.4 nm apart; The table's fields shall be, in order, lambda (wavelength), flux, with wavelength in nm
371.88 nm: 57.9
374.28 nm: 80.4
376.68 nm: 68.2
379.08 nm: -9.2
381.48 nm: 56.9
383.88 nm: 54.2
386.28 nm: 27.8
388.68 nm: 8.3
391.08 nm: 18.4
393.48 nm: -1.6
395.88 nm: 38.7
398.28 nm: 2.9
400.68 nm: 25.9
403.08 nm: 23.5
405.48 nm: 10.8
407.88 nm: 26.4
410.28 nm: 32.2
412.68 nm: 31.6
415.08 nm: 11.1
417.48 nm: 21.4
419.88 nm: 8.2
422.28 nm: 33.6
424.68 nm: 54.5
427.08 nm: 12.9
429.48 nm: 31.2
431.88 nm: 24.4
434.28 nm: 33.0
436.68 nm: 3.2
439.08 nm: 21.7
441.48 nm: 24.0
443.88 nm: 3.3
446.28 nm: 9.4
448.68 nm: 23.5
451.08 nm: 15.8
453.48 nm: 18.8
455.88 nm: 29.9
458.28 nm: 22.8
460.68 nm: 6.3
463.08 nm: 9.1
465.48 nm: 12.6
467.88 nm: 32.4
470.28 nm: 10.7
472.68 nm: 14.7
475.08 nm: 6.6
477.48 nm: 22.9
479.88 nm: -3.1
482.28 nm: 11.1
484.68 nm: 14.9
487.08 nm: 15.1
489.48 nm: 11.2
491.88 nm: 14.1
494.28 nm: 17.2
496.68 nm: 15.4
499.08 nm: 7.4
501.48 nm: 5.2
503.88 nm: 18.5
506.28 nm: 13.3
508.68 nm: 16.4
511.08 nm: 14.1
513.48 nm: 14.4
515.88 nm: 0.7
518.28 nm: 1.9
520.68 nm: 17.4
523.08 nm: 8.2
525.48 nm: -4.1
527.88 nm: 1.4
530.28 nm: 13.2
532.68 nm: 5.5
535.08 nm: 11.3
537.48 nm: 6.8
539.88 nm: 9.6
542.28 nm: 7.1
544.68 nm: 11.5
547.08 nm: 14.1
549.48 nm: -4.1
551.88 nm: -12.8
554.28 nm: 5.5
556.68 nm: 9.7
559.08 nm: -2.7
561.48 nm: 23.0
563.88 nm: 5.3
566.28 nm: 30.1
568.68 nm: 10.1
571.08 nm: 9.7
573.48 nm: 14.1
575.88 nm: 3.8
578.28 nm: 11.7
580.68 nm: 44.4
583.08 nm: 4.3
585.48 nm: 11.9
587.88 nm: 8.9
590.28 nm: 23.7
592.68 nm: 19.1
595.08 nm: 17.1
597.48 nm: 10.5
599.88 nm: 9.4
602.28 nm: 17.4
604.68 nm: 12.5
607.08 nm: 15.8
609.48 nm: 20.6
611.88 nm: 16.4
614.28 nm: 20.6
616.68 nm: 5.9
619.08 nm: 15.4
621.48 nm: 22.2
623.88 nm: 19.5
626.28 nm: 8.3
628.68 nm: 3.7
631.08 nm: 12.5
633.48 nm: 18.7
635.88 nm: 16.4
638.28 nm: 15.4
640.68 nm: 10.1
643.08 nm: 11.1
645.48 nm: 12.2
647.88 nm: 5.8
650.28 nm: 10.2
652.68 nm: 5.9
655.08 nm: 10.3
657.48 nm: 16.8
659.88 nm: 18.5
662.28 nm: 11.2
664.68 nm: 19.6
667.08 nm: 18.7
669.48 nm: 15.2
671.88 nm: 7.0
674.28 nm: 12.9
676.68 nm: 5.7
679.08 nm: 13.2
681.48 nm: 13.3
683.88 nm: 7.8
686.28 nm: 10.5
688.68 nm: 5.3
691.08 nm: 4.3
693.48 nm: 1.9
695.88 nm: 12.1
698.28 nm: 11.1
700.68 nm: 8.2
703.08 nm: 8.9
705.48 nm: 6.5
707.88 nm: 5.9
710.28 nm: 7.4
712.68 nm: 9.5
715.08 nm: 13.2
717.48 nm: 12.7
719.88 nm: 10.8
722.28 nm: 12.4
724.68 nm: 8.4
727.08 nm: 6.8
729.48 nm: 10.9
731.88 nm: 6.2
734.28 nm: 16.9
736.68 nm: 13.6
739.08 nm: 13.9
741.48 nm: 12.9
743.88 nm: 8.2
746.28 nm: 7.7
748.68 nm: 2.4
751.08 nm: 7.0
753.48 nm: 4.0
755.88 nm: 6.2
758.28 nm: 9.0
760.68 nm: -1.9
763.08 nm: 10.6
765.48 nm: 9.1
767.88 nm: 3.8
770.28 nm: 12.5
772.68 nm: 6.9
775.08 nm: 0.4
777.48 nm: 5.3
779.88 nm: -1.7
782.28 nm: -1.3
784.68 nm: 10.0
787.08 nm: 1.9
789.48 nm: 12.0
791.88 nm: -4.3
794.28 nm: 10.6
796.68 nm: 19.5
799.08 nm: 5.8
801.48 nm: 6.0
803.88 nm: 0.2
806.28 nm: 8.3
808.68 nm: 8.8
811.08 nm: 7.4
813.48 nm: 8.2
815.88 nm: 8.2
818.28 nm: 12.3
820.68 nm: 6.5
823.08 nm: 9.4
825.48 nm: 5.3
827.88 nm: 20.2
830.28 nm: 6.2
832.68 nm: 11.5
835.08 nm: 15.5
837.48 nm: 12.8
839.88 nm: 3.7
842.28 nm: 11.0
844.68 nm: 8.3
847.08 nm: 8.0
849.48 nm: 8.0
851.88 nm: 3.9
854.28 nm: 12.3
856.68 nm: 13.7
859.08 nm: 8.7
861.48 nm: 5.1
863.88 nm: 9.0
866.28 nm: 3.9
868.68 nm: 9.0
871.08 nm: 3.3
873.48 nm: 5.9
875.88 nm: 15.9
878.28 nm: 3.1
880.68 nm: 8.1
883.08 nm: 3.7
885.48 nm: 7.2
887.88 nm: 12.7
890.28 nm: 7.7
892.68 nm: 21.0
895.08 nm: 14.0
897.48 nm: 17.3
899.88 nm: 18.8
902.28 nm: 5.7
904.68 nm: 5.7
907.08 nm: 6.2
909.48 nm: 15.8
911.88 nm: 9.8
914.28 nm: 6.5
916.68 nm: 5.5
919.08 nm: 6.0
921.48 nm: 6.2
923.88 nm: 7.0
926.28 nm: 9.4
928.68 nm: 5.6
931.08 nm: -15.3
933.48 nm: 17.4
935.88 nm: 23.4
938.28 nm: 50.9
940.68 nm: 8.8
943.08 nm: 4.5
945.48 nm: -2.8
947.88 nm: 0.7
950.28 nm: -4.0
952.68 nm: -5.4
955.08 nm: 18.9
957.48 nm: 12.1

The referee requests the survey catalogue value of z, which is 1.51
